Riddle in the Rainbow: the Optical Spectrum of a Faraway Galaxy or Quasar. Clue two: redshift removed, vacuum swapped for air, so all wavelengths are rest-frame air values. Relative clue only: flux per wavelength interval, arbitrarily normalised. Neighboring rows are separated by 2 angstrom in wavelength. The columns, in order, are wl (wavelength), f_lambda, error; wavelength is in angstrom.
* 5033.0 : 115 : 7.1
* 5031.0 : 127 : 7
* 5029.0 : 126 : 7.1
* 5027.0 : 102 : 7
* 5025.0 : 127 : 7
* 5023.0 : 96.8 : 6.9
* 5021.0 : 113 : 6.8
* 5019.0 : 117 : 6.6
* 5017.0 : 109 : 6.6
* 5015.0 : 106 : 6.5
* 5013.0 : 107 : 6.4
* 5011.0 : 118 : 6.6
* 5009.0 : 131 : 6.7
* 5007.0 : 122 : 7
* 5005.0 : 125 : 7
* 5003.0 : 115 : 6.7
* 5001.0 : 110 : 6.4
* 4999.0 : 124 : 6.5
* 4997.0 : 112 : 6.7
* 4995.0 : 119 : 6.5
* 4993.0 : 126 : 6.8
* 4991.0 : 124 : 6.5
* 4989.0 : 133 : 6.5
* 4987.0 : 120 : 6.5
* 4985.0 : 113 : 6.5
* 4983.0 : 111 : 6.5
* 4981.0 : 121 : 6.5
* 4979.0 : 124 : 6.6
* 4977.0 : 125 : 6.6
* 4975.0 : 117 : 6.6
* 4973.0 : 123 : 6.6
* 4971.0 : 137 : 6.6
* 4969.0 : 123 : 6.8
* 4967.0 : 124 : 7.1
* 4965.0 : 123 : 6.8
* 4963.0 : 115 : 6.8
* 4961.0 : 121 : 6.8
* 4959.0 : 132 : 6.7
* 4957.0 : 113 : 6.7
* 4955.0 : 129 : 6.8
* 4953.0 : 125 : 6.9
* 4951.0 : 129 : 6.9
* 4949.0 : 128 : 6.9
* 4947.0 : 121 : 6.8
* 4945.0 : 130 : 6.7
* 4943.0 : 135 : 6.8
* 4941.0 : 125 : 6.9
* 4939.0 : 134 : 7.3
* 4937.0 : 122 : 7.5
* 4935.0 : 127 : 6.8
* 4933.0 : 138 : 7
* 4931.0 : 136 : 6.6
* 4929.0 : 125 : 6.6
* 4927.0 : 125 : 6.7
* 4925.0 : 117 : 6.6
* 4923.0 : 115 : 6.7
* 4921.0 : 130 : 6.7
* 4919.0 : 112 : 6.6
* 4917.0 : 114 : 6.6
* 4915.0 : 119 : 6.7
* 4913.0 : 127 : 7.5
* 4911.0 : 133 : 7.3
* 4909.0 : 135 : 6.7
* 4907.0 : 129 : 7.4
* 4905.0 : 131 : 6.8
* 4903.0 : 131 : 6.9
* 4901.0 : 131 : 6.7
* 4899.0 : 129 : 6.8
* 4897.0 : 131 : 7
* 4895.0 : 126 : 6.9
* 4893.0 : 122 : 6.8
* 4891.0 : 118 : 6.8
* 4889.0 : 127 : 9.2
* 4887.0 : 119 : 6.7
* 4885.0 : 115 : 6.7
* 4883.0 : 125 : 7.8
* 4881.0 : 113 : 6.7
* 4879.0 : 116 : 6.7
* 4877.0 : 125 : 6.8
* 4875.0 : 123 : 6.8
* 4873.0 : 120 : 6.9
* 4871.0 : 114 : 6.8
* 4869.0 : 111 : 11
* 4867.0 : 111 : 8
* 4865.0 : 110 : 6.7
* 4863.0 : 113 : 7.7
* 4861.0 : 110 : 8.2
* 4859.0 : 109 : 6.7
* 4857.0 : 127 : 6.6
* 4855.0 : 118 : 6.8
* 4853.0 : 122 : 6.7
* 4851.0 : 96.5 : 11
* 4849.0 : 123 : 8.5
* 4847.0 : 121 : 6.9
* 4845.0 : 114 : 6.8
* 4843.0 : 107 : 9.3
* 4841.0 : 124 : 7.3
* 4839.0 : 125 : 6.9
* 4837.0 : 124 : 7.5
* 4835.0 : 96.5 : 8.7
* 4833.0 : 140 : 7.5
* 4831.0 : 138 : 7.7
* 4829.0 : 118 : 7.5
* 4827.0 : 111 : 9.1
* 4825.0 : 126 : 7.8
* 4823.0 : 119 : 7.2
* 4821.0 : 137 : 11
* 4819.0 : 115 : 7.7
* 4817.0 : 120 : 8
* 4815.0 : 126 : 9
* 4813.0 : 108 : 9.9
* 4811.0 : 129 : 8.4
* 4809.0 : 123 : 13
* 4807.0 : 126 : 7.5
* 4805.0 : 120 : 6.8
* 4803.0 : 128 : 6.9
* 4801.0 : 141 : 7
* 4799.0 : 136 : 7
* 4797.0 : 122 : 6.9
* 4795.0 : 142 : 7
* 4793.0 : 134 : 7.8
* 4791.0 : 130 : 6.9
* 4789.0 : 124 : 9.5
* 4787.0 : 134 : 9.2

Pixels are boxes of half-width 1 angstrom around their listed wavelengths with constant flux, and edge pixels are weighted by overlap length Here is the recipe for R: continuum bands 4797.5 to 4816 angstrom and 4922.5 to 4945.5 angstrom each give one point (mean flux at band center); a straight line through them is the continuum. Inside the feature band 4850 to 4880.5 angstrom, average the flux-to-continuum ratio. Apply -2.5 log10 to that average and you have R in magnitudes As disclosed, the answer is 0.11 mag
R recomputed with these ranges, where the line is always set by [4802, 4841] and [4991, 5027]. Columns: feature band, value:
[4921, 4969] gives -0.065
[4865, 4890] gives 0.025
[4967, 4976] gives -0.067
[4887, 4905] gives -0.058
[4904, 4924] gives -0.045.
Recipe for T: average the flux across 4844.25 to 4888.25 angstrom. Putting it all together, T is 116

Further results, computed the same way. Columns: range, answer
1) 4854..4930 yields 121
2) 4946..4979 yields 124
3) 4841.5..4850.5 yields 116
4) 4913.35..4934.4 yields 123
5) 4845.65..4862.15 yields 116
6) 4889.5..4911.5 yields 129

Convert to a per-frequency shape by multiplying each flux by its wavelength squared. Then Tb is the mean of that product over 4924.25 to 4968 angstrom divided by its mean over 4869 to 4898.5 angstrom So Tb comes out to 1.1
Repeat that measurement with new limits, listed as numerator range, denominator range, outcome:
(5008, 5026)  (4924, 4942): 0.92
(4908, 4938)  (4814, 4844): 1.07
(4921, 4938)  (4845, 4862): 1.12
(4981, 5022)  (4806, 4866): 1.06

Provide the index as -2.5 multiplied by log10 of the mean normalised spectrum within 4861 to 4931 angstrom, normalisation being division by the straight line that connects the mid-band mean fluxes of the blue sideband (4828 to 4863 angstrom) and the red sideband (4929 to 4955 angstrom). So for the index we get 0.018 mag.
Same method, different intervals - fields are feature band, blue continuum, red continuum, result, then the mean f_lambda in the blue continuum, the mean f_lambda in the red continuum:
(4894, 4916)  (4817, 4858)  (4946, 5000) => -0.068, 120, 123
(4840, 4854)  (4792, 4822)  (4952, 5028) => 0.091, 127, 119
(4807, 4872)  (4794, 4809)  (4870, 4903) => 0.074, 130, 122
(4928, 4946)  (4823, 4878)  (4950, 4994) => -0.075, 118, 123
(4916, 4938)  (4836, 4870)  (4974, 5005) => -0.053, 116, 120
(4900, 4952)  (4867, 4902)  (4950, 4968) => -0.039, 121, 123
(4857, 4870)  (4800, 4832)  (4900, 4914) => 0.143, 124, 131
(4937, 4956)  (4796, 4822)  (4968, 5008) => -0.051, 125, 121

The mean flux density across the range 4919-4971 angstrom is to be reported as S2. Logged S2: 126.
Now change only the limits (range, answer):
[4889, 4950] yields 127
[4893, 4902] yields 128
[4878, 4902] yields 123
